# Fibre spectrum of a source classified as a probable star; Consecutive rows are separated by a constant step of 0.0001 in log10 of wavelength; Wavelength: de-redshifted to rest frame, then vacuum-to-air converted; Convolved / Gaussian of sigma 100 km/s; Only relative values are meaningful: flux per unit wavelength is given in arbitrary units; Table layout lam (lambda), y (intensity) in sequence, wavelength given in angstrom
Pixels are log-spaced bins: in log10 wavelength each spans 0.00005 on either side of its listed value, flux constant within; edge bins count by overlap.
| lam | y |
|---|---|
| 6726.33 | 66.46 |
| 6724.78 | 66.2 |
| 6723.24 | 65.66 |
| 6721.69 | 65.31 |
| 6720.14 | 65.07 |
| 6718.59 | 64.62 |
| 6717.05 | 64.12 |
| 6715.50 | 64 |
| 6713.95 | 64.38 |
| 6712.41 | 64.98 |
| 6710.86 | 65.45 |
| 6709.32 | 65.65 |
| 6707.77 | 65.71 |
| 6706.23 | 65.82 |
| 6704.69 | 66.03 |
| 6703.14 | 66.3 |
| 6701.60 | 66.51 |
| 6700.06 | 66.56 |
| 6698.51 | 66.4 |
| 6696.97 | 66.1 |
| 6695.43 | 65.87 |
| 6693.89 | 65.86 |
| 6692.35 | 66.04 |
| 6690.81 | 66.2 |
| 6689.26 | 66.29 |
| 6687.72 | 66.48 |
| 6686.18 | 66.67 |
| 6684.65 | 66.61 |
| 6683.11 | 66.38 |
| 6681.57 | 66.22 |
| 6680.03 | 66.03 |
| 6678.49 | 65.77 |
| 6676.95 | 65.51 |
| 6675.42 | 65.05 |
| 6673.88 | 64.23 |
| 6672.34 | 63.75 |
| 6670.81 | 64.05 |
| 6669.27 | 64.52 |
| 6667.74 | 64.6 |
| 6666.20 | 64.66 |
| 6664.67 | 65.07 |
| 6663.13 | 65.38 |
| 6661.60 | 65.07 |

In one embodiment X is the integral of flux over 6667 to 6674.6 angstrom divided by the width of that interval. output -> 64.3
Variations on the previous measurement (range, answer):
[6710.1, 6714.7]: 65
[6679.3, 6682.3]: 66.1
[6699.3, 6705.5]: 66.4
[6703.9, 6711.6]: 65.7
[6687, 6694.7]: 66.1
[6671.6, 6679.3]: 64.8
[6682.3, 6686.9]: 66.7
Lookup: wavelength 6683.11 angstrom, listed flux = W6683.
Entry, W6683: 66.38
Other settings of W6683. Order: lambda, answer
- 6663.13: 65.38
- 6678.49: 65.77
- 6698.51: 66.4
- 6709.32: 65.65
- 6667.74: 64.6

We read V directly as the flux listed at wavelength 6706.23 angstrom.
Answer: 65.82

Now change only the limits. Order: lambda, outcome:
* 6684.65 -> 66.61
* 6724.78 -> 66.2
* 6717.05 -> 64.12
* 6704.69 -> 66.03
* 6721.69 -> 65.31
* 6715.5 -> 64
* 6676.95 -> 65.51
